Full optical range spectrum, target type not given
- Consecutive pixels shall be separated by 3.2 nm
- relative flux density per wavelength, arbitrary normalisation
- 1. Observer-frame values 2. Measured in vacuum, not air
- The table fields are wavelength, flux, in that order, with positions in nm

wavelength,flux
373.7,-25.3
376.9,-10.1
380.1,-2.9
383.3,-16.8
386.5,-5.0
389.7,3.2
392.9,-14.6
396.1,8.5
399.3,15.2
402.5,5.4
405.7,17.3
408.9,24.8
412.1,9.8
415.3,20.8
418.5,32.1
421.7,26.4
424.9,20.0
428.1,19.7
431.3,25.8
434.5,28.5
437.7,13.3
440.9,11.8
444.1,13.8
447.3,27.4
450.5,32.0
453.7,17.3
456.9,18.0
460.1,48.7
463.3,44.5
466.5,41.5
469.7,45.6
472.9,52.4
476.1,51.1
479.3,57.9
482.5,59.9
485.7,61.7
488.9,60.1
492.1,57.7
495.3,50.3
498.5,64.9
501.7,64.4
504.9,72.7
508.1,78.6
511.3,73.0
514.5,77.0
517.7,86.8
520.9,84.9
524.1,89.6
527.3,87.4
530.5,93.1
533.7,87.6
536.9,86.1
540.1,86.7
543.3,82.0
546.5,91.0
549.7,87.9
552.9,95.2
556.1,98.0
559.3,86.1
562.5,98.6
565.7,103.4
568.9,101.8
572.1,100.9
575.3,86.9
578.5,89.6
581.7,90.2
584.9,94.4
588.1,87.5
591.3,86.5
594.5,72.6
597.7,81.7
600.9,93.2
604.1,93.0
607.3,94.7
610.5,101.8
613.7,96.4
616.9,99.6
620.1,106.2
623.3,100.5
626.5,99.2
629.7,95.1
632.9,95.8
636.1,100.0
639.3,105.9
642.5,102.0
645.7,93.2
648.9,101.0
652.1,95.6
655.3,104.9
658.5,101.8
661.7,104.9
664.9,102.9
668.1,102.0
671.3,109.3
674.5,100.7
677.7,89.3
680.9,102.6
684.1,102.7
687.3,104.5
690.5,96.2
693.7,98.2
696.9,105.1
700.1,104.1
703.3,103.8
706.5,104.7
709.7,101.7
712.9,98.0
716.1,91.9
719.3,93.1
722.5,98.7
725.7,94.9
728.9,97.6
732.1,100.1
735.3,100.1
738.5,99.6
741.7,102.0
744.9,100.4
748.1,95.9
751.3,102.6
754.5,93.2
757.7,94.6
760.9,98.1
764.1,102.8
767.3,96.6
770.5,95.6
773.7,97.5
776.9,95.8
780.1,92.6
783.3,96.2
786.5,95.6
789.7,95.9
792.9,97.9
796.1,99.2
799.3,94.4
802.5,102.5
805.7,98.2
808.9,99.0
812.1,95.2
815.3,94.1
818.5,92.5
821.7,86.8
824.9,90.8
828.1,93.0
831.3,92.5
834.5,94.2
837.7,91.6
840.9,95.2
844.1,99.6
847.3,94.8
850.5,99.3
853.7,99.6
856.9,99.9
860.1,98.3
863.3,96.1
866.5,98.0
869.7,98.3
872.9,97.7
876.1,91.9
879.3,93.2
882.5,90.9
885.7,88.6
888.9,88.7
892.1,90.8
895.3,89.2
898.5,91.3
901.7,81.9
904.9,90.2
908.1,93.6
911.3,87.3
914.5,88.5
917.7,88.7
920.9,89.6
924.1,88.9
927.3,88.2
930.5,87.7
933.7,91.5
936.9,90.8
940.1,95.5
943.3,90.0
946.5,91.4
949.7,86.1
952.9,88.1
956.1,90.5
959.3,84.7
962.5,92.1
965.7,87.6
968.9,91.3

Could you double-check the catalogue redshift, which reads 0.15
